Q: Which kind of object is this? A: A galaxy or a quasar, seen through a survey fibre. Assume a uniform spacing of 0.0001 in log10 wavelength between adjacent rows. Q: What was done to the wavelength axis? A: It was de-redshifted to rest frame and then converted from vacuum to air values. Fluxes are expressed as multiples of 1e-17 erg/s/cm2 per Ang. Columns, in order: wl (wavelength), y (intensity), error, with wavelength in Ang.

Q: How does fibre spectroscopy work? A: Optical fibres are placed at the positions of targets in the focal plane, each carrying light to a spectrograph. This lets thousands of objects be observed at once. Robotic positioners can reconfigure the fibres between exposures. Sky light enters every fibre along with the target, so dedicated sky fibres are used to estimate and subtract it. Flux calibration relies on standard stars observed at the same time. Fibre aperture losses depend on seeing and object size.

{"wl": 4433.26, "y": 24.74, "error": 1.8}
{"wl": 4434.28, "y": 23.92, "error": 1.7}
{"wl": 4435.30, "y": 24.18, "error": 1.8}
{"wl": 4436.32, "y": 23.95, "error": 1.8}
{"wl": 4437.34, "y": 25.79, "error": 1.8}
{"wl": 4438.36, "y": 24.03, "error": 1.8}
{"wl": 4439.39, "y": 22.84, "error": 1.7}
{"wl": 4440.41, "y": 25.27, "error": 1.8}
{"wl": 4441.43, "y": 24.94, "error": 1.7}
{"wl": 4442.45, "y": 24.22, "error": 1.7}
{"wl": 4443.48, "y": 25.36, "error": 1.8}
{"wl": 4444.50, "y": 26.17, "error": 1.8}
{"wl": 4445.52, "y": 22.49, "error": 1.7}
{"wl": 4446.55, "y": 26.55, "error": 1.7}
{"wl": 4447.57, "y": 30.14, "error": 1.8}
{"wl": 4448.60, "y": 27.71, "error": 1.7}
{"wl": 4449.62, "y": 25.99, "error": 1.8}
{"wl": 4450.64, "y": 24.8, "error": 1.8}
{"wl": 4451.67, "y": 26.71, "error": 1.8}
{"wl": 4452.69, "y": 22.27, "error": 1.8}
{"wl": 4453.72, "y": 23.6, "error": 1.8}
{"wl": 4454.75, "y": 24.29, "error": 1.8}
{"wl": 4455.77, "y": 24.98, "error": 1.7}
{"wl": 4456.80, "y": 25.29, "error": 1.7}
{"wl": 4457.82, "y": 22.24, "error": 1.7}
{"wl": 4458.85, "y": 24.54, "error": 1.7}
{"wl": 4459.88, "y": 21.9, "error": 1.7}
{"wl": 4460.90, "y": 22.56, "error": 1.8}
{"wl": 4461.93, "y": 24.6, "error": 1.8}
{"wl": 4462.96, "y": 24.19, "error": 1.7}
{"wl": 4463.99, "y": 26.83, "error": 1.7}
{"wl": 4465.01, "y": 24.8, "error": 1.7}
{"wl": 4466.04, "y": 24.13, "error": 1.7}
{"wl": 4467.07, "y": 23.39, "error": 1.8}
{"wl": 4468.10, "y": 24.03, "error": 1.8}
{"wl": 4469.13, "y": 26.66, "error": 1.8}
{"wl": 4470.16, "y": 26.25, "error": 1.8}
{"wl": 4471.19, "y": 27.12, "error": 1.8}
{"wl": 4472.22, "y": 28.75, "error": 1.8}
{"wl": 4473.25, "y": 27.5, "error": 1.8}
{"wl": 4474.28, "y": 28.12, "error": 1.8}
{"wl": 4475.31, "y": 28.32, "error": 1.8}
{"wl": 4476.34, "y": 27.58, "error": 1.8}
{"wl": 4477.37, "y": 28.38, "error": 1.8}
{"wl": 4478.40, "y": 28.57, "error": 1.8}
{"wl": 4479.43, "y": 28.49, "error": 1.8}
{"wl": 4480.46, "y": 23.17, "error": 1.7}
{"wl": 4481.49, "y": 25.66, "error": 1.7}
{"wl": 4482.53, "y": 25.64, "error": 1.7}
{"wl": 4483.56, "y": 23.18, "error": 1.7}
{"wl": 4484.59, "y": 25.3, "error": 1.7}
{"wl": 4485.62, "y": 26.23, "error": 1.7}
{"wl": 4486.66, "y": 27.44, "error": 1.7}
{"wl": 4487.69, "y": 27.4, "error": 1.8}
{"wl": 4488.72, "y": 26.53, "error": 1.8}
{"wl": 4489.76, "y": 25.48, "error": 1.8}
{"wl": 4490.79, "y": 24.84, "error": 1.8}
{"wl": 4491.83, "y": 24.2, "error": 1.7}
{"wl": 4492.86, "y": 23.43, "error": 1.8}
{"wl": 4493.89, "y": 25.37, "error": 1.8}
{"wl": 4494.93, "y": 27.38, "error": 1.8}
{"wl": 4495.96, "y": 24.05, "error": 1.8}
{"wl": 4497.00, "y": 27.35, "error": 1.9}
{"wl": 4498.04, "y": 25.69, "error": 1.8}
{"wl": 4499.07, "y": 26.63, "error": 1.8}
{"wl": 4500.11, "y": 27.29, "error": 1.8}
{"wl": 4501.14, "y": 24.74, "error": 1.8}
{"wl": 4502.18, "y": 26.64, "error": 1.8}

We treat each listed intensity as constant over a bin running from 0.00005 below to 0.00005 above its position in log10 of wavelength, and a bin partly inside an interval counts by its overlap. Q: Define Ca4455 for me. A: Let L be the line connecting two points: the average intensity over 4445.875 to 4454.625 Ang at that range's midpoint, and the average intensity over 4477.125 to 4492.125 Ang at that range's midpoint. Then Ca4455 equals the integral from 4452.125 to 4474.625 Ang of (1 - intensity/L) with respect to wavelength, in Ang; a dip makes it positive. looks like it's 0.9 Ang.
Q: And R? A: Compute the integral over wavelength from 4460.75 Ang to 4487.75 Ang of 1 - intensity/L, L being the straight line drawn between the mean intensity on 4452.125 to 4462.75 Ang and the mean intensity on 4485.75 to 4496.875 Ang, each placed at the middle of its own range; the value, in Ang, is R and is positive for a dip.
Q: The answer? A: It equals -1.6 Ang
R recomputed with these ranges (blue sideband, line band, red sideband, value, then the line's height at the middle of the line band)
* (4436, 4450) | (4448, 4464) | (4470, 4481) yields 1.1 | 26.3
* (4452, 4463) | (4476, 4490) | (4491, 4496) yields -1.0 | 24.6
